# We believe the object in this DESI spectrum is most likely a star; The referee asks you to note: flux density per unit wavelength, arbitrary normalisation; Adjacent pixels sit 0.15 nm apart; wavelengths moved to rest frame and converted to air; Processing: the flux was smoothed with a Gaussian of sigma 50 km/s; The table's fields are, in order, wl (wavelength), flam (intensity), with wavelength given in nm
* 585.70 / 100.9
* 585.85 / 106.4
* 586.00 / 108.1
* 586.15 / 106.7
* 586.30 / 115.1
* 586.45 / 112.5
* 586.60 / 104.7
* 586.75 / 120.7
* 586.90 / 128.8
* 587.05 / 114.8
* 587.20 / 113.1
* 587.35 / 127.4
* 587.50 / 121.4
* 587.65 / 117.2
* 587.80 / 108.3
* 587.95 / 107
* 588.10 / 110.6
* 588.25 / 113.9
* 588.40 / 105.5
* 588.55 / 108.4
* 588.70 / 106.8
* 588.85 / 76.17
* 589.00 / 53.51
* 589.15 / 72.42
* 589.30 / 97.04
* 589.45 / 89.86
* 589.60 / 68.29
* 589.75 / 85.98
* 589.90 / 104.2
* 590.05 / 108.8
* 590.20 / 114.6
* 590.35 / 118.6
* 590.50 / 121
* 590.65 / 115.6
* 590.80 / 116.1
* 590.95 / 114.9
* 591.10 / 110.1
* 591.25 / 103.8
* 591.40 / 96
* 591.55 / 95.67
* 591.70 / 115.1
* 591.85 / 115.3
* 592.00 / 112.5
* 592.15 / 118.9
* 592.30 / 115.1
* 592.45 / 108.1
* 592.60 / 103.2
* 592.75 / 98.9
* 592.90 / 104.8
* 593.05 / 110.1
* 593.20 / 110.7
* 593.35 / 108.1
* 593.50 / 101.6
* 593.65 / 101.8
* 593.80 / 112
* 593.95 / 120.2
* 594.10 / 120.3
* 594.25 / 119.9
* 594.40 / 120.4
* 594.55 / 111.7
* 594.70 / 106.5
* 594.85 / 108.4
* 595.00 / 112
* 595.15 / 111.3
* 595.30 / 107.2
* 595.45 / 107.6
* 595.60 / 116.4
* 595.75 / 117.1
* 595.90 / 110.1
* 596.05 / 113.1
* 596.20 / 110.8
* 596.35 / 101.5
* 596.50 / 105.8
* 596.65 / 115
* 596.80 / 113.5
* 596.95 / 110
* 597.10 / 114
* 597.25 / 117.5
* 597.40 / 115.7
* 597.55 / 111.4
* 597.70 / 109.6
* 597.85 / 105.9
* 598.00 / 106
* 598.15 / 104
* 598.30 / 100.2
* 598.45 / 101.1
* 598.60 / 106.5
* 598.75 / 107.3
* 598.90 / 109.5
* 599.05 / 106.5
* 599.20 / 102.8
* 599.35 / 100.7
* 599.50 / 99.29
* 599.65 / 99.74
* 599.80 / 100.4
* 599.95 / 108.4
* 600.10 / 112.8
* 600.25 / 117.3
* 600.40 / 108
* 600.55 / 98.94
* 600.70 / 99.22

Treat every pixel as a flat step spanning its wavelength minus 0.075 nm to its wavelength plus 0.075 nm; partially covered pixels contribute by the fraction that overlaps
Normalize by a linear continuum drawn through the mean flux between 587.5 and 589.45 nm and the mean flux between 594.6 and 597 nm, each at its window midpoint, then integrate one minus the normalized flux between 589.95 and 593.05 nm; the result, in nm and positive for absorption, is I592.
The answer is -0.21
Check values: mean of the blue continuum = 98.7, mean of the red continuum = 110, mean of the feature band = 110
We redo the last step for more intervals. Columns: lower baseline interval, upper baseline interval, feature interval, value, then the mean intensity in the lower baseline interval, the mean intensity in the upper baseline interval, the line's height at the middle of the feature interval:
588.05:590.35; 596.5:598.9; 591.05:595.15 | -0.33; 95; 109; 101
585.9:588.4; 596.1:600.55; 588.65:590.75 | 0.32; 114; 108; 113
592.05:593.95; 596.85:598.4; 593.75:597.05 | -0.11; 108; 109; 109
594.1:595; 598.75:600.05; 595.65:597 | -0.01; 114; 104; 110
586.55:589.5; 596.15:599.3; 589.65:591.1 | -0.06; 105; 108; 106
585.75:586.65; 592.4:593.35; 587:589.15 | 0.07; 109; 106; 108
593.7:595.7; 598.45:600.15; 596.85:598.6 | -0.02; 113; 105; 108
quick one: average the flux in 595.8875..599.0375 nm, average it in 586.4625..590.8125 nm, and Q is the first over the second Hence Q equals 1.04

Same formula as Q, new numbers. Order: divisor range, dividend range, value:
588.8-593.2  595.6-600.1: 1.05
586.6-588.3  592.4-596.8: 0.95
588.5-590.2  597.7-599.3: 1.18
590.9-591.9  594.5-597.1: 1.03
